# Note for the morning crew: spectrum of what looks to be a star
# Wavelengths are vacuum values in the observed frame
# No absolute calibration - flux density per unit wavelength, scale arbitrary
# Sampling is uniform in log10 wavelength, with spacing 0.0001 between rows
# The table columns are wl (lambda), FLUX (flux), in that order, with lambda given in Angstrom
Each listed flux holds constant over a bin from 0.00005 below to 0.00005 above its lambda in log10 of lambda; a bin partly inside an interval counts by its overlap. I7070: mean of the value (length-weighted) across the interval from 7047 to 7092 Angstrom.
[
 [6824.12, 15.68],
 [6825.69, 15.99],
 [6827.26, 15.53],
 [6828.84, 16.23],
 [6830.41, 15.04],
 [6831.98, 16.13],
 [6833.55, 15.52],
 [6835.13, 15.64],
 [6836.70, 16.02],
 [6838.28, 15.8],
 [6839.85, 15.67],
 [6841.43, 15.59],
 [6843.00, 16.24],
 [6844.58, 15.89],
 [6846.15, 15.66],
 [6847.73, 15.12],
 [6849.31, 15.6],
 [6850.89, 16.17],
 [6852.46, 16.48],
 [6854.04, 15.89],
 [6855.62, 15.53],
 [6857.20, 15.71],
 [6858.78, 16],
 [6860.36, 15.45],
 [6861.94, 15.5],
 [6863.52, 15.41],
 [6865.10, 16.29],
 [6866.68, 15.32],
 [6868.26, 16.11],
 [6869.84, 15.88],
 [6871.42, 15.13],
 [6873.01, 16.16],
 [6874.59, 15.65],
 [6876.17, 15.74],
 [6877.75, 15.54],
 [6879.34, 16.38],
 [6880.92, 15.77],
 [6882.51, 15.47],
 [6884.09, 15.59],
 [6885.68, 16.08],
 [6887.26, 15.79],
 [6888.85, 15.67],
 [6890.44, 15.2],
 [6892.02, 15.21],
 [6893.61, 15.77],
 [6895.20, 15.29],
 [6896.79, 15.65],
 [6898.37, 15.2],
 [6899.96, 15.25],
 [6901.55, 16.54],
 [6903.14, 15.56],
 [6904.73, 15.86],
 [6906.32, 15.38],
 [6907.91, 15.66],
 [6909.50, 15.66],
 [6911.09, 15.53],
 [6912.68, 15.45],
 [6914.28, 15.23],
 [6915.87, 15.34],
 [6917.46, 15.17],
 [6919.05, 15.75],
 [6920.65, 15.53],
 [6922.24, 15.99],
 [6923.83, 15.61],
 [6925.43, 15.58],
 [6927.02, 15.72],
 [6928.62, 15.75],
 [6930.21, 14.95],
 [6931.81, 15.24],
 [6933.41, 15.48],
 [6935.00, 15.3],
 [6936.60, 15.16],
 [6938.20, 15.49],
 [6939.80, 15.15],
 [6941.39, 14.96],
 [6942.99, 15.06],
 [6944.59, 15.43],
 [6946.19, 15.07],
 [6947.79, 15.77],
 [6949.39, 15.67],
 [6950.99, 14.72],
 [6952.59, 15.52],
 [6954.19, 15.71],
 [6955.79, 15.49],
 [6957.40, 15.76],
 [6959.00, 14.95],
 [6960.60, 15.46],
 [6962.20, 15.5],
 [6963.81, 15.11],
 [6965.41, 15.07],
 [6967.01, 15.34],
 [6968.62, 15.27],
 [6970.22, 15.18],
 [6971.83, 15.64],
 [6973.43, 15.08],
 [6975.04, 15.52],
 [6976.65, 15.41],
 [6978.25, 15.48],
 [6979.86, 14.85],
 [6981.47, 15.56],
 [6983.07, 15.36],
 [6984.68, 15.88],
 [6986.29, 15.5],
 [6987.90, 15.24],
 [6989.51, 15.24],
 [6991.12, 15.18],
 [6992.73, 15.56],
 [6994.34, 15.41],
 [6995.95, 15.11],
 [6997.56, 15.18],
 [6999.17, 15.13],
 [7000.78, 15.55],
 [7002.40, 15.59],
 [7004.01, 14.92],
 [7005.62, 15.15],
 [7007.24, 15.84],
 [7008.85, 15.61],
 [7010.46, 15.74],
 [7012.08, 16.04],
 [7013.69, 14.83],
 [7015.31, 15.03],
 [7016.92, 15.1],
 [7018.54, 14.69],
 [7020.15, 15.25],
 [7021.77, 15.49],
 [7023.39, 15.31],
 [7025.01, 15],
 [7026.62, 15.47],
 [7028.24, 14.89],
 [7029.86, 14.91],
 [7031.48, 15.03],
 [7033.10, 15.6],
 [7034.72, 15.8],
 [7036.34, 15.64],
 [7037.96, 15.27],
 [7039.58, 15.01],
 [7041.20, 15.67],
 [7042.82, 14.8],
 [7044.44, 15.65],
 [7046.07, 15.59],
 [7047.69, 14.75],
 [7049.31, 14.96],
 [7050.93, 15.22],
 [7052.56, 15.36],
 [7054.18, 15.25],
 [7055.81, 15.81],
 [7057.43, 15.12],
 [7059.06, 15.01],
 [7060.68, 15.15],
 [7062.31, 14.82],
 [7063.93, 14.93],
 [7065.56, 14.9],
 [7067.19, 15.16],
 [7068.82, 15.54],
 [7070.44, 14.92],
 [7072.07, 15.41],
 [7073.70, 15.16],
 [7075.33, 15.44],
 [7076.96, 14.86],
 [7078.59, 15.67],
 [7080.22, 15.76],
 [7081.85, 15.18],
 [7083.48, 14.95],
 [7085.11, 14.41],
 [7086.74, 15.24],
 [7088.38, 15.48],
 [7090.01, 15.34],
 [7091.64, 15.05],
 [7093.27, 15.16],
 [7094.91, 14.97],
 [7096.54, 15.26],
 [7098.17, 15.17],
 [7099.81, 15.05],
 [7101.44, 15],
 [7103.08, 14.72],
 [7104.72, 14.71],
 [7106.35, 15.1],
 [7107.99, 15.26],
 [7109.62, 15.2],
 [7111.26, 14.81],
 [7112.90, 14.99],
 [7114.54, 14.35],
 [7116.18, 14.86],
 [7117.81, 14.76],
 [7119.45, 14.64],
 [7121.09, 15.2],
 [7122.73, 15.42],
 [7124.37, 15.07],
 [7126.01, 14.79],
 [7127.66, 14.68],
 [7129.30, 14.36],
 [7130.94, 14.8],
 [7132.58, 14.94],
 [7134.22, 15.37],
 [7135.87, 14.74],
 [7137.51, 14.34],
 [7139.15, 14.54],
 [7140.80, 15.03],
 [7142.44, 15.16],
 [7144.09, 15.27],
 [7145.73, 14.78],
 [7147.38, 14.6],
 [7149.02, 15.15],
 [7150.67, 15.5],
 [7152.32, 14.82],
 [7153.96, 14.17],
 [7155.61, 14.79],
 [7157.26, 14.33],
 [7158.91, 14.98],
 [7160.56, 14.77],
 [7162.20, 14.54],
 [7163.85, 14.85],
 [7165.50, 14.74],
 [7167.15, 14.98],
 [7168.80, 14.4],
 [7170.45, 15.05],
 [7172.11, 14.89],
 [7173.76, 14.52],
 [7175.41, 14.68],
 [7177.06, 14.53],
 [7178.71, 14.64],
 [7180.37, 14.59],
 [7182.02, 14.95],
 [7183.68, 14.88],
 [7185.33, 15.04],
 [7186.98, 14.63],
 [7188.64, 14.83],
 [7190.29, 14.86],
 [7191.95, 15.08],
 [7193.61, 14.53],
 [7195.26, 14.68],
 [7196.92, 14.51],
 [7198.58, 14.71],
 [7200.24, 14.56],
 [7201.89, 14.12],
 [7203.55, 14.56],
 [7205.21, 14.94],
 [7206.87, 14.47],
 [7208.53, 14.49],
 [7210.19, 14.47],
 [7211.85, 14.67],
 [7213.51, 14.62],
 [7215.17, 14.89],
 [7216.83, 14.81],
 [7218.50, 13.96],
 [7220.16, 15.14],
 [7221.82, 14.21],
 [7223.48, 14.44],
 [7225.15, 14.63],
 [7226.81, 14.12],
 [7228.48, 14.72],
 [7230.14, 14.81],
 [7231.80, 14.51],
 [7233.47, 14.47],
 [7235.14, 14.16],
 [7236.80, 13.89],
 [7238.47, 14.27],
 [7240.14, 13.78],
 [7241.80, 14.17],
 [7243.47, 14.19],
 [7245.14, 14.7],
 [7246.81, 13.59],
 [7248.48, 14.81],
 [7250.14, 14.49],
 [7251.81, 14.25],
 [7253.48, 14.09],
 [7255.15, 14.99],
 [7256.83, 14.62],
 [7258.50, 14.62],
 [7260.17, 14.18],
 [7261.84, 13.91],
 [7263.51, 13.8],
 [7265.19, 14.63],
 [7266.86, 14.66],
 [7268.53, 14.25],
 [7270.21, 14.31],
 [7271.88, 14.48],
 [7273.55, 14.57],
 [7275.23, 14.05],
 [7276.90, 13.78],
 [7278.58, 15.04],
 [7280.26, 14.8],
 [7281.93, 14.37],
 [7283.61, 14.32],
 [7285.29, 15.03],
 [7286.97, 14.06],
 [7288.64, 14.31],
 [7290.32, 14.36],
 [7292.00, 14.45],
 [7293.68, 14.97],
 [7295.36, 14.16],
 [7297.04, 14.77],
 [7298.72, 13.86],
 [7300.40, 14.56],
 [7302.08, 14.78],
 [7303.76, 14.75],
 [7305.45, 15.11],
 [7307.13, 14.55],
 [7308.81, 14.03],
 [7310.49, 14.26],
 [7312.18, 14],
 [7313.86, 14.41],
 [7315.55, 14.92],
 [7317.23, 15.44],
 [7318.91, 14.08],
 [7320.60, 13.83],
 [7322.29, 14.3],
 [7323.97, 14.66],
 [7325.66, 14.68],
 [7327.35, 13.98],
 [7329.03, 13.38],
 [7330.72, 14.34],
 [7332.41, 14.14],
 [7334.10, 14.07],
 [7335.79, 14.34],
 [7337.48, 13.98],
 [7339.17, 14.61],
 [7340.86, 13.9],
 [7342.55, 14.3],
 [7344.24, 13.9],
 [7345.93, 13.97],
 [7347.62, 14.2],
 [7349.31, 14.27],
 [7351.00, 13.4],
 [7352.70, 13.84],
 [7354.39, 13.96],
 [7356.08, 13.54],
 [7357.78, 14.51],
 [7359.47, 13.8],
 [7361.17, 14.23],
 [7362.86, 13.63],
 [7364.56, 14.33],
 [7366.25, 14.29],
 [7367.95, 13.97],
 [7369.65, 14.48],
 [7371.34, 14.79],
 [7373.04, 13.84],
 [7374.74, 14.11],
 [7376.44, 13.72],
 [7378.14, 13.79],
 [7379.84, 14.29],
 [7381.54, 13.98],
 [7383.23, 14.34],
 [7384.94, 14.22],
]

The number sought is 15.2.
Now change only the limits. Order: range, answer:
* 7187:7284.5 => 14.5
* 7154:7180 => 14.7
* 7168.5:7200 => 14.7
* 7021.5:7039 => 15.3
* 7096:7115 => 15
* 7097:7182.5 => 14.8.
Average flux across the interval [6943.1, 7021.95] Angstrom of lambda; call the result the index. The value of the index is 15.3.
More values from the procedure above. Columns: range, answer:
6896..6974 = 15.4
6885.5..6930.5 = 15.6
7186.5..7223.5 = 14.6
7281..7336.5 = 14.4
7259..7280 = 14.3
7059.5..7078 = 15.1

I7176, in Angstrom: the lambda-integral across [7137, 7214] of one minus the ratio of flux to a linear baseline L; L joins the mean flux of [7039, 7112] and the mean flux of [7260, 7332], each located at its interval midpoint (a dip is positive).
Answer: 0.4 Angstrom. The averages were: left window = 15.2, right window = 14.4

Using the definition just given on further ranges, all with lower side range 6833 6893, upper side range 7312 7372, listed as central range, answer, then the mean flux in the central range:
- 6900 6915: 0.0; 15.6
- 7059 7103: -0.3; 15.1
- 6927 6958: 0.2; 15.4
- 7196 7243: 0.4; 14.5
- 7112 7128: 0.0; 14.9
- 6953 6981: 0.1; 15.3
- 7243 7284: 0.2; 14.4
